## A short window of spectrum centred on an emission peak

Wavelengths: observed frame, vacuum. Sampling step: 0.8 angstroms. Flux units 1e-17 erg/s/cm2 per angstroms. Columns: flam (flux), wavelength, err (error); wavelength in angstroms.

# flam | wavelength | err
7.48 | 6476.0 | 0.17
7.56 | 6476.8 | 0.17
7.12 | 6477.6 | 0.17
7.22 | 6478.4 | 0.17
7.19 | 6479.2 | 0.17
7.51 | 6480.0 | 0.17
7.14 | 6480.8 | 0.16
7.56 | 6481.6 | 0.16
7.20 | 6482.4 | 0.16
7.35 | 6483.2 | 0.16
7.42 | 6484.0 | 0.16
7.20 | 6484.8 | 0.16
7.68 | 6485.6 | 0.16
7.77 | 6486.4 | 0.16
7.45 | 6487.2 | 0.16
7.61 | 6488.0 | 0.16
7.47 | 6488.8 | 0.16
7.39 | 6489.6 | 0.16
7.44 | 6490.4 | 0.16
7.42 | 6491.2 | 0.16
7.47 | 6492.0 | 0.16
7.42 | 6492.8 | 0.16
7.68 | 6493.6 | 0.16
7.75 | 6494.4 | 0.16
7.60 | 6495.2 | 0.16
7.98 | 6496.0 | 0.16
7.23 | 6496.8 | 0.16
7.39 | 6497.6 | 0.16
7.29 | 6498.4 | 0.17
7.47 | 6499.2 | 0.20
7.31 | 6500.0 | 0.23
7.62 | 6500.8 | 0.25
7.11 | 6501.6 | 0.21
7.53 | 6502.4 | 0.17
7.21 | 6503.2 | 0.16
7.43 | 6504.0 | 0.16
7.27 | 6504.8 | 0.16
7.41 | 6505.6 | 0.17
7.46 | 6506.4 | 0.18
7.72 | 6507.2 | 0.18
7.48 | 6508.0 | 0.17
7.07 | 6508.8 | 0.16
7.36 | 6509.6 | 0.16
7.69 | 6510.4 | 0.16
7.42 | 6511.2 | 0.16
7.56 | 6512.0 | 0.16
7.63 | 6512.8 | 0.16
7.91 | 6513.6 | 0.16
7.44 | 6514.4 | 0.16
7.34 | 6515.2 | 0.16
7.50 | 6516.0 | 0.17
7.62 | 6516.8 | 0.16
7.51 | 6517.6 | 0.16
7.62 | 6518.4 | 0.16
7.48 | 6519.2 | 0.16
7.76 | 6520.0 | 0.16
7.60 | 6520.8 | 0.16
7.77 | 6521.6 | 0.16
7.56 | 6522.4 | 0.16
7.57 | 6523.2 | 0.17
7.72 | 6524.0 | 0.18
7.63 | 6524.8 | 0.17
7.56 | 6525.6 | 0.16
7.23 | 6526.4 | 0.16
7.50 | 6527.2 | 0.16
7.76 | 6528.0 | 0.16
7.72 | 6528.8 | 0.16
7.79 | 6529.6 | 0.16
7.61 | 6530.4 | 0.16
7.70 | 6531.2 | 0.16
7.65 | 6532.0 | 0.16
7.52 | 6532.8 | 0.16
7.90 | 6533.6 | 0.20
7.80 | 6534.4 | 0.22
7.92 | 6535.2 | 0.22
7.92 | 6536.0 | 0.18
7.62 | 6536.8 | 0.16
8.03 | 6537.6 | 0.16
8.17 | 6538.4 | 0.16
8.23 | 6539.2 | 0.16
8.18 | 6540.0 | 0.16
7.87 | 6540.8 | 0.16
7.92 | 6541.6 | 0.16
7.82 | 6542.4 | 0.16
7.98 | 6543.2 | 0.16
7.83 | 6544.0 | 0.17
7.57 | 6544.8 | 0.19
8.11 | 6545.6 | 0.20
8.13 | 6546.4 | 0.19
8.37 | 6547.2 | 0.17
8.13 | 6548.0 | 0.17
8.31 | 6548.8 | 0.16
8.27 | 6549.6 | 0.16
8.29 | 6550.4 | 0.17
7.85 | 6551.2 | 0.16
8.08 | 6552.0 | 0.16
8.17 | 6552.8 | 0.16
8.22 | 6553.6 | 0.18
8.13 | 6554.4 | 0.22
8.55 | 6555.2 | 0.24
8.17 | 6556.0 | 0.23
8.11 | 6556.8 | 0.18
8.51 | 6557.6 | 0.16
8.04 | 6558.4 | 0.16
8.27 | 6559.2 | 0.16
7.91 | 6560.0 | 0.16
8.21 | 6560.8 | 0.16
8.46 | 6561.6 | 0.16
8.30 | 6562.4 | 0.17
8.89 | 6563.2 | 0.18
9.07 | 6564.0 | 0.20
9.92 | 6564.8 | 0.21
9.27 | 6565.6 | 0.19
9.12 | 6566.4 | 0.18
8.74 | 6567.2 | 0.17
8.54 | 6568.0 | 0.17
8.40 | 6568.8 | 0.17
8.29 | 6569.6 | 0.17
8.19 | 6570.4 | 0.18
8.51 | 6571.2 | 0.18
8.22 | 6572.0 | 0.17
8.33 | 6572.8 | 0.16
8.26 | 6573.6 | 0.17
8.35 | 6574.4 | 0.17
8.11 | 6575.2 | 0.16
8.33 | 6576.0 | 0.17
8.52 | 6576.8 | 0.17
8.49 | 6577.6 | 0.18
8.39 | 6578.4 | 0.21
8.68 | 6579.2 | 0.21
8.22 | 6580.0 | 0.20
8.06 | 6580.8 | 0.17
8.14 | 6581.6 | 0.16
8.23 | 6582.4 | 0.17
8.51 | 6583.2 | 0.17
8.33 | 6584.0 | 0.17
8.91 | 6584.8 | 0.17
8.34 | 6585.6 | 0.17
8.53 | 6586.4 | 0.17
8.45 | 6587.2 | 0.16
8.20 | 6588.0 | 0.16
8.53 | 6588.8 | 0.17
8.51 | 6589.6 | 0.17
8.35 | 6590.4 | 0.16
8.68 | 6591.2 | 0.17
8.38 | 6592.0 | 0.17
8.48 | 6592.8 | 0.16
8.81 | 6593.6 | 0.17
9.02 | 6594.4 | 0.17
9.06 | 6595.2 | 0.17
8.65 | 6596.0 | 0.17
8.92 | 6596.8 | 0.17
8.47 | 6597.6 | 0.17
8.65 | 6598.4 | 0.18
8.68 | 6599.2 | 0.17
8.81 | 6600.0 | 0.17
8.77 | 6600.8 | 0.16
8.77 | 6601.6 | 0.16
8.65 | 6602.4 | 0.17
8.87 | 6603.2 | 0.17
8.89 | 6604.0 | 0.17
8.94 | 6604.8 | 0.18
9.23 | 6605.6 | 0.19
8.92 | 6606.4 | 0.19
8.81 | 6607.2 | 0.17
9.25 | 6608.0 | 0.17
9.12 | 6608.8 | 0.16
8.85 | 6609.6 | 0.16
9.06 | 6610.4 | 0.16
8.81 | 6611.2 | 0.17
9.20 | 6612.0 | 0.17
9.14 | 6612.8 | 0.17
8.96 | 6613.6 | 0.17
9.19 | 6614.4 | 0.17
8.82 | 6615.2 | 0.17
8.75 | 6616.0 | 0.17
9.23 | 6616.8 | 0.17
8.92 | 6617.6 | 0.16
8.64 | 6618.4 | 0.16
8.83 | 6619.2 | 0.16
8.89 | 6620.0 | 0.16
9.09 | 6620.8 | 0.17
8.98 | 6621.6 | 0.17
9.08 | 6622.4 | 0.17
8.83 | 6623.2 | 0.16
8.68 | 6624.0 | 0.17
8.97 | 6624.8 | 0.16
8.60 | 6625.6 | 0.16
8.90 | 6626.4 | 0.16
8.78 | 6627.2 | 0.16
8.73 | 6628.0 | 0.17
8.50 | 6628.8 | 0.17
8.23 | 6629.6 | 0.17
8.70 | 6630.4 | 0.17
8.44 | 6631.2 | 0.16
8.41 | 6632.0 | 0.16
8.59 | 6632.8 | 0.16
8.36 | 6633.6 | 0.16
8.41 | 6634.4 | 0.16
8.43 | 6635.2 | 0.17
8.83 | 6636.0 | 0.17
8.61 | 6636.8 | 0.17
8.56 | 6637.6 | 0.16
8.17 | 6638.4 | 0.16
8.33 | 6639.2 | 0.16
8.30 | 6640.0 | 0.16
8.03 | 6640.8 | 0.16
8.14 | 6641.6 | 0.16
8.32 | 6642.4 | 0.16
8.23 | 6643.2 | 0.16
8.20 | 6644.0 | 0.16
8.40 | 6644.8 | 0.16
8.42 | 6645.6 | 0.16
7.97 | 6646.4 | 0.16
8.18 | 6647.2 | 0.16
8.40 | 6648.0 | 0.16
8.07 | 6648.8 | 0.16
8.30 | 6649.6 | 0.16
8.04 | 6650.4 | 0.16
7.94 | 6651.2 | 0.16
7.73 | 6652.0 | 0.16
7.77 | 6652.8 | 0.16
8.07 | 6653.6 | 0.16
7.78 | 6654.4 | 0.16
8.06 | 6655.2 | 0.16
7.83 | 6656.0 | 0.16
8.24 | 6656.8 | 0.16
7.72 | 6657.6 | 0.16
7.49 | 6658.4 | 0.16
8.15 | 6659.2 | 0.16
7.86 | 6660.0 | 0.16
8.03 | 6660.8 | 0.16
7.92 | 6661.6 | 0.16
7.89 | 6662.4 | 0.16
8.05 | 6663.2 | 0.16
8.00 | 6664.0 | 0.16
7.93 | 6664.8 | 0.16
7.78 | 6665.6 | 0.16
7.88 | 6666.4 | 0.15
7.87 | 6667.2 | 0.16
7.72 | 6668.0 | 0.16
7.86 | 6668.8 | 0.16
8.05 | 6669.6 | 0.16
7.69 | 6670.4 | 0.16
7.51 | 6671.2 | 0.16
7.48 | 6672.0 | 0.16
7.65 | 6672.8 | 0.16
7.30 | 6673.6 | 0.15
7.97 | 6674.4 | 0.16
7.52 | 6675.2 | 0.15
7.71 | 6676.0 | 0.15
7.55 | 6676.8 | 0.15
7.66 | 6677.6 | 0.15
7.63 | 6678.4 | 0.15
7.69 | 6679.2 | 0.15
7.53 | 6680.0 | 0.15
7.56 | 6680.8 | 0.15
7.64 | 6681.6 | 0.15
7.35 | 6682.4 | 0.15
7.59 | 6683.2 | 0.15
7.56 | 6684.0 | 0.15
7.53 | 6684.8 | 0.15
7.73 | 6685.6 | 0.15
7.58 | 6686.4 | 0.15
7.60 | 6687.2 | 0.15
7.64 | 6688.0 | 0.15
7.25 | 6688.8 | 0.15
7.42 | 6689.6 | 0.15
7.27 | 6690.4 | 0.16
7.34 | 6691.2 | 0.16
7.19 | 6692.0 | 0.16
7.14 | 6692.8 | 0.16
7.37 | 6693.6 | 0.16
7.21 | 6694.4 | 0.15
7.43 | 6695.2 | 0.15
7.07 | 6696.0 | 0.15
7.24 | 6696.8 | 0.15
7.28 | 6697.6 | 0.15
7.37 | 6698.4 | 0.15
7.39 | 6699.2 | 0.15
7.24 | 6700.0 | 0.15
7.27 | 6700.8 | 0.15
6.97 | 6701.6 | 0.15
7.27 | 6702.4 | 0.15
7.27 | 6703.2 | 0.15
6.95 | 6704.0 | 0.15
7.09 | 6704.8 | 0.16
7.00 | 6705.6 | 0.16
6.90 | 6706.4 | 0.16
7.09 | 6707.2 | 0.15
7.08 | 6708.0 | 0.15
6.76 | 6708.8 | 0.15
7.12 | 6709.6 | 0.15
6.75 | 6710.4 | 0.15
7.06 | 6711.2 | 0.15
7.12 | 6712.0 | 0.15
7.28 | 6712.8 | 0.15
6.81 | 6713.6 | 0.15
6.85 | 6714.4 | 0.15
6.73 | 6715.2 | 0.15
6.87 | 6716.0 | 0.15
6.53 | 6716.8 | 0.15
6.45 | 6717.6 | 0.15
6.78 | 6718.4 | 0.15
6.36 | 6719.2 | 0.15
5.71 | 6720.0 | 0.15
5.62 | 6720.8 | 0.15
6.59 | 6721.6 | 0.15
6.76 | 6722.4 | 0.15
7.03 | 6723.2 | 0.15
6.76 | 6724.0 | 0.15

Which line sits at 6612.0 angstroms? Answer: C III]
